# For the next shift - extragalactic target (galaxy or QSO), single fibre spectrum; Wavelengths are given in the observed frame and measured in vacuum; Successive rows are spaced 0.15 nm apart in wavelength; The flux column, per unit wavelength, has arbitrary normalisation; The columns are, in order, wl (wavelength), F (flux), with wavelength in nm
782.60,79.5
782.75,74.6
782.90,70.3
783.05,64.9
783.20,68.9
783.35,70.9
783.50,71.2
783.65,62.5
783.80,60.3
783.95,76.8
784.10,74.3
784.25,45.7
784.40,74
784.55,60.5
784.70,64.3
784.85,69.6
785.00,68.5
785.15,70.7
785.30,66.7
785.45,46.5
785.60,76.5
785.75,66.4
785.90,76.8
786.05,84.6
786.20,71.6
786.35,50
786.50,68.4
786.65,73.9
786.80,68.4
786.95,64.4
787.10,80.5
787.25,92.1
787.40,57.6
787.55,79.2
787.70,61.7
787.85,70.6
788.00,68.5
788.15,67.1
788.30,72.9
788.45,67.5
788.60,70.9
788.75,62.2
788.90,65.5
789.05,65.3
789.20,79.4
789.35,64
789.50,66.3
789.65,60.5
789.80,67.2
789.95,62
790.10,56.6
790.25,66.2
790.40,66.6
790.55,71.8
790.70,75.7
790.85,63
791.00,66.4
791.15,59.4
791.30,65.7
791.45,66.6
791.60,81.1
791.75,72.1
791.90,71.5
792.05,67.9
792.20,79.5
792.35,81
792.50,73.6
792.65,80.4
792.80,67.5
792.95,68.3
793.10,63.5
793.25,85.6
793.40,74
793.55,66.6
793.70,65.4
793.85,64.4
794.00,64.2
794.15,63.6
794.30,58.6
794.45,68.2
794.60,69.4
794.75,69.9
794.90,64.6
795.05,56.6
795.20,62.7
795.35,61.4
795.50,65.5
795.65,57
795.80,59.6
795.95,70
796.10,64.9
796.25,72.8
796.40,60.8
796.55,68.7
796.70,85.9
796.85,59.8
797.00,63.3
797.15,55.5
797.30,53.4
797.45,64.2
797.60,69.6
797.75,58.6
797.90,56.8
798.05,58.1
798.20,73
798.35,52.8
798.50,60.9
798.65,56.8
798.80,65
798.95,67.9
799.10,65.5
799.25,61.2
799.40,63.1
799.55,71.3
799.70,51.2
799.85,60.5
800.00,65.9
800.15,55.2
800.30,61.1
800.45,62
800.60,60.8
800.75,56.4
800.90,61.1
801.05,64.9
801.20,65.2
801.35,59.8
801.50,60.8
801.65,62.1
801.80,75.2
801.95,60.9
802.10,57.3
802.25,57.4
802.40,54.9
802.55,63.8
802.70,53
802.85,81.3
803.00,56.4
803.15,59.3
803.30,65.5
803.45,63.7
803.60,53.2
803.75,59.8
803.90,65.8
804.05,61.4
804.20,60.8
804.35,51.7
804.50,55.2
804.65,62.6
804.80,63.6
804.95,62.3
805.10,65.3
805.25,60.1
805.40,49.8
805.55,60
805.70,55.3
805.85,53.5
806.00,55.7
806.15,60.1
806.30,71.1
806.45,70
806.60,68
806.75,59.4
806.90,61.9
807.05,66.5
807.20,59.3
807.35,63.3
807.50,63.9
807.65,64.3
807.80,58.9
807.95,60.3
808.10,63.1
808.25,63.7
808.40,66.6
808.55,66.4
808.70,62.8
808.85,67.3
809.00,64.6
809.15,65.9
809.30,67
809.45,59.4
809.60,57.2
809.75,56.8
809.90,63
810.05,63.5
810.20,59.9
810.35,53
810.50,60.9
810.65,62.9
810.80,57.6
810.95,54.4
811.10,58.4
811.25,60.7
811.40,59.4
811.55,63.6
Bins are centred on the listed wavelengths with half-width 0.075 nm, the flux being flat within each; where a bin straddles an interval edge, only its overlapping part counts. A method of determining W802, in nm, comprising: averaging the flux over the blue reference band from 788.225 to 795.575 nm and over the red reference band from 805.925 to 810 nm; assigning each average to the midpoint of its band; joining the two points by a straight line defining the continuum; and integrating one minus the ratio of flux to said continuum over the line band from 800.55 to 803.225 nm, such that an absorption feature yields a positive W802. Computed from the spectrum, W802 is 0.135 nm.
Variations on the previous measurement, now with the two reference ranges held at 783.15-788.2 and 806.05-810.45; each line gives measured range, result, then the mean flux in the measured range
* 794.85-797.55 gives 0.09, 63.8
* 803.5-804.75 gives 0.10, 59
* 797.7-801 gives 0.20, 61.2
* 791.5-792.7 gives -0.16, 75.6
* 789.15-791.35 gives 0.05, 65.9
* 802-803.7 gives 0.10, 60.5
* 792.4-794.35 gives -0.07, 69.2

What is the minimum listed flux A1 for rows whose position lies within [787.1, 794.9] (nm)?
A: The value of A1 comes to 56.6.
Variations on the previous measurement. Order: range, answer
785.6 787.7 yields 50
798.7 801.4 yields 51.2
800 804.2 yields 53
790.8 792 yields 59.4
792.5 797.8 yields 53.4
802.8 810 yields 49.8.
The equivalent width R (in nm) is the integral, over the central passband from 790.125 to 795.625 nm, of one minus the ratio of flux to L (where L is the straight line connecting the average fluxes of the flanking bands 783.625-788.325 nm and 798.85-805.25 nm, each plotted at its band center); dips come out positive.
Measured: -0.24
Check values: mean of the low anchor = 68.5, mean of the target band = 68.4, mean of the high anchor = 61.6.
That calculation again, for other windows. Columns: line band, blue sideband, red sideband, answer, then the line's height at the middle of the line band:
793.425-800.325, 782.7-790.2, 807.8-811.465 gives 0.17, 65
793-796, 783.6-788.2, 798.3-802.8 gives -0.06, 64.2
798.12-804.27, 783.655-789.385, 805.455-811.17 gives 0.20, 63.9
